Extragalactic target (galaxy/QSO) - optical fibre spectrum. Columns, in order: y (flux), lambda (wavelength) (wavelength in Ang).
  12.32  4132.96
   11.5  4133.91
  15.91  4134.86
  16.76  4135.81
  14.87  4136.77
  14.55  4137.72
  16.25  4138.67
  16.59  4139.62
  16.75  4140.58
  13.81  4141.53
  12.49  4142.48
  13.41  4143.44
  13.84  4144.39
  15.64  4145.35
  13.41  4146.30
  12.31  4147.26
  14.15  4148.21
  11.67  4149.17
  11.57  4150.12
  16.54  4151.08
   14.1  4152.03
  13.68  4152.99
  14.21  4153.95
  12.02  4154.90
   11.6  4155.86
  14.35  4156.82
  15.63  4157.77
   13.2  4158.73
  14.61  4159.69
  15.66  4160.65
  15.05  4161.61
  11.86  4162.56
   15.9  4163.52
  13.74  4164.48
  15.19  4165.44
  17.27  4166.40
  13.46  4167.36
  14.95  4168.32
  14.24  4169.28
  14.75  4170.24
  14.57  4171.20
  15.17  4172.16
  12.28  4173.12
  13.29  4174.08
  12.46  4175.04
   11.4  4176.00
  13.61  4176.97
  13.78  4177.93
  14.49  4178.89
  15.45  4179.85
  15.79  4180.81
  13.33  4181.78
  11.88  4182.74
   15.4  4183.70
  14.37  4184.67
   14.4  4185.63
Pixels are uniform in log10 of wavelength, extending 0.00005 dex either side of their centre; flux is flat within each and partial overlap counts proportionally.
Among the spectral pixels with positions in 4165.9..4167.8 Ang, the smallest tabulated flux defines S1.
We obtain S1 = 13.46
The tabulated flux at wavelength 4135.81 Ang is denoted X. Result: 16.76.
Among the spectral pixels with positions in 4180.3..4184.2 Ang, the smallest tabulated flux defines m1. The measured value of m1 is 11.88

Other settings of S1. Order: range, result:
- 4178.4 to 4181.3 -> 14.49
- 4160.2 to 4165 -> 11.86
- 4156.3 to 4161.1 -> 13.2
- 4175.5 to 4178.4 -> 11.4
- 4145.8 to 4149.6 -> 11.67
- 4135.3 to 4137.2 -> 14.87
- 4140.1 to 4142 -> 13.81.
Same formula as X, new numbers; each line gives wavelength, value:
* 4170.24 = 14.75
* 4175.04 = 12.46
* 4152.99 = 13.68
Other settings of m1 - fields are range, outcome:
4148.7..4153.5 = 11.57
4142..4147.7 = 12.31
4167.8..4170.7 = 14.24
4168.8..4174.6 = 12.28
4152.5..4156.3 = 11.6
